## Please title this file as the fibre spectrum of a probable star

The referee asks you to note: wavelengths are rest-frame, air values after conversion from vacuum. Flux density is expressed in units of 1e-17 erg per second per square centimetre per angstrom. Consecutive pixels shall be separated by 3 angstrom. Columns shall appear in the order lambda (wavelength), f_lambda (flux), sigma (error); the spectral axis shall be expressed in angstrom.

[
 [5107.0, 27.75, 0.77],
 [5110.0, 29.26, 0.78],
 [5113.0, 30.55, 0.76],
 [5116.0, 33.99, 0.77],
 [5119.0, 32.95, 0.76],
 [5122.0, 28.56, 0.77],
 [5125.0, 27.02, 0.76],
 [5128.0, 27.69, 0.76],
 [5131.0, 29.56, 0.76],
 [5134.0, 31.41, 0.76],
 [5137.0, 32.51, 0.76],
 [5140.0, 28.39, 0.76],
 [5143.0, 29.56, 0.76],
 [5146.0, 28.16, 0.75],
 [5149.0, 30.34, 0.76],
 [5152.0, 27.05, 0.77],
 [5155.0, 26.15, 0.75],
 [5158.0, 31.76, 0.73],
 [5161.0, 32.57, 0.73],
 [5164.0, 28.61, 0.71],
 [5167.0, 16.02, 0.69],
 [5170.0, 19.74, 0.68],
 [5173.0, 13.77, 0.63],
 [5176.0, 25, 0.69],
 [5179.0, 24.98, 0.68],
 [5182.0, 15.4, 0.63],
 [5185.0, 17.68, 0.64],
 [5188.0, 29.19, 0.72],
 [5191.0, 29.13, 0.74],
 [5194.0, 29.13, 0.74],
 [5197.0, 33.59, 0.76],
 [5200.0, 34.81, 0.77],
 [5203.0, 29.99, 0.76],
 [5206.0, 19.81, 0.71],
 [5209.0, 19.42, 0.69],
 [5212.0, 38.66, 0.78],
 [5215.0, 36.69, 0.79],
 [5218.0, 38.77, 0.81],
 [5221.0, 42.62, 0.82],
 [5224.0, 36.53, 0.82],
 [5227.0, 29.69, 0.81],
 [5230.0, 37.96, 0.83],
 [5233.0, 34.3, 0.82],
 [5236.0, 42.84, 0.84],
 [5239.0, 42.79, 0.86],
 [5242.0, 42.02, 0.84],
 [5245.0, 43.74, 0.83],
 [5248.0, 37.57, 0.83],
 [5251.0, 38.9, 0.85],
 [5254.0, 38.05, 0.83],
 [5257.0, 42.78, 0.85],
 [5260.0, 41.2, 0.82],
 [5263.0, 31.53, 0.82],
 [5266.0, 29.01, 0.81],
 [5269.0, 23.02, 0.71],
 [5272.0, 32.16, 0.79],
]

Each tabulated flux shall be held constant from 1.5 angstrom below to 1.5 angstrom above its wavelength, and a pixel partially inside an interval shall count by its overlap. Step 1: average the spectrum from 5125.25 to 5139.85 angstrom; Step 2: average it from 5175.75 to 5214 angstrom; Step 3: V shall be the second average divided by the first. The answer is 0.9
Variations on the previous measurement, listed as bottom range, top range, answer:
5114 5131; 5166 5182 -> 0.65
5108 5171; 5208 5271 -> 1.28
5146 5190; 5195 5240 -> 1.41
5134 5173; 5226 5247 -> 1.44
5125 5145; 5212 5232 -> 1.25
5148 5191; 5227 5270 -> 1.54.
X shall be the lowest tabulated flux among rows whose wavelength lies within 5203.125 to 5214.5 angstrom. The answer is 19.42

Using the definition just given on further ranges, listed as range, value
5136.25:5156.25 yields 26.15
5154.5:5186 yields 13.77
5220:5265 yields 29.69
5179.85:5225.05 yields 15.4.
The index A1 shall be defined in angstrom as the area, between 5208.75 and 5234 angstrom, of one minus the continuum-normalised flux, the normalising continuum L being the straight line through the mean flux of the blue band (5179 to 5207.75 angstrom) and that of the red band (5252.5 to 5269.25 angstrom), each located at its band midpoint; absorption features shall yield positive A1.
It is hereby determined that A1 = -4.8 angstrom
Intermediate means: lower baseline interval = 26.4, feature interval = 35.7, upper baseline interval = 35.1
